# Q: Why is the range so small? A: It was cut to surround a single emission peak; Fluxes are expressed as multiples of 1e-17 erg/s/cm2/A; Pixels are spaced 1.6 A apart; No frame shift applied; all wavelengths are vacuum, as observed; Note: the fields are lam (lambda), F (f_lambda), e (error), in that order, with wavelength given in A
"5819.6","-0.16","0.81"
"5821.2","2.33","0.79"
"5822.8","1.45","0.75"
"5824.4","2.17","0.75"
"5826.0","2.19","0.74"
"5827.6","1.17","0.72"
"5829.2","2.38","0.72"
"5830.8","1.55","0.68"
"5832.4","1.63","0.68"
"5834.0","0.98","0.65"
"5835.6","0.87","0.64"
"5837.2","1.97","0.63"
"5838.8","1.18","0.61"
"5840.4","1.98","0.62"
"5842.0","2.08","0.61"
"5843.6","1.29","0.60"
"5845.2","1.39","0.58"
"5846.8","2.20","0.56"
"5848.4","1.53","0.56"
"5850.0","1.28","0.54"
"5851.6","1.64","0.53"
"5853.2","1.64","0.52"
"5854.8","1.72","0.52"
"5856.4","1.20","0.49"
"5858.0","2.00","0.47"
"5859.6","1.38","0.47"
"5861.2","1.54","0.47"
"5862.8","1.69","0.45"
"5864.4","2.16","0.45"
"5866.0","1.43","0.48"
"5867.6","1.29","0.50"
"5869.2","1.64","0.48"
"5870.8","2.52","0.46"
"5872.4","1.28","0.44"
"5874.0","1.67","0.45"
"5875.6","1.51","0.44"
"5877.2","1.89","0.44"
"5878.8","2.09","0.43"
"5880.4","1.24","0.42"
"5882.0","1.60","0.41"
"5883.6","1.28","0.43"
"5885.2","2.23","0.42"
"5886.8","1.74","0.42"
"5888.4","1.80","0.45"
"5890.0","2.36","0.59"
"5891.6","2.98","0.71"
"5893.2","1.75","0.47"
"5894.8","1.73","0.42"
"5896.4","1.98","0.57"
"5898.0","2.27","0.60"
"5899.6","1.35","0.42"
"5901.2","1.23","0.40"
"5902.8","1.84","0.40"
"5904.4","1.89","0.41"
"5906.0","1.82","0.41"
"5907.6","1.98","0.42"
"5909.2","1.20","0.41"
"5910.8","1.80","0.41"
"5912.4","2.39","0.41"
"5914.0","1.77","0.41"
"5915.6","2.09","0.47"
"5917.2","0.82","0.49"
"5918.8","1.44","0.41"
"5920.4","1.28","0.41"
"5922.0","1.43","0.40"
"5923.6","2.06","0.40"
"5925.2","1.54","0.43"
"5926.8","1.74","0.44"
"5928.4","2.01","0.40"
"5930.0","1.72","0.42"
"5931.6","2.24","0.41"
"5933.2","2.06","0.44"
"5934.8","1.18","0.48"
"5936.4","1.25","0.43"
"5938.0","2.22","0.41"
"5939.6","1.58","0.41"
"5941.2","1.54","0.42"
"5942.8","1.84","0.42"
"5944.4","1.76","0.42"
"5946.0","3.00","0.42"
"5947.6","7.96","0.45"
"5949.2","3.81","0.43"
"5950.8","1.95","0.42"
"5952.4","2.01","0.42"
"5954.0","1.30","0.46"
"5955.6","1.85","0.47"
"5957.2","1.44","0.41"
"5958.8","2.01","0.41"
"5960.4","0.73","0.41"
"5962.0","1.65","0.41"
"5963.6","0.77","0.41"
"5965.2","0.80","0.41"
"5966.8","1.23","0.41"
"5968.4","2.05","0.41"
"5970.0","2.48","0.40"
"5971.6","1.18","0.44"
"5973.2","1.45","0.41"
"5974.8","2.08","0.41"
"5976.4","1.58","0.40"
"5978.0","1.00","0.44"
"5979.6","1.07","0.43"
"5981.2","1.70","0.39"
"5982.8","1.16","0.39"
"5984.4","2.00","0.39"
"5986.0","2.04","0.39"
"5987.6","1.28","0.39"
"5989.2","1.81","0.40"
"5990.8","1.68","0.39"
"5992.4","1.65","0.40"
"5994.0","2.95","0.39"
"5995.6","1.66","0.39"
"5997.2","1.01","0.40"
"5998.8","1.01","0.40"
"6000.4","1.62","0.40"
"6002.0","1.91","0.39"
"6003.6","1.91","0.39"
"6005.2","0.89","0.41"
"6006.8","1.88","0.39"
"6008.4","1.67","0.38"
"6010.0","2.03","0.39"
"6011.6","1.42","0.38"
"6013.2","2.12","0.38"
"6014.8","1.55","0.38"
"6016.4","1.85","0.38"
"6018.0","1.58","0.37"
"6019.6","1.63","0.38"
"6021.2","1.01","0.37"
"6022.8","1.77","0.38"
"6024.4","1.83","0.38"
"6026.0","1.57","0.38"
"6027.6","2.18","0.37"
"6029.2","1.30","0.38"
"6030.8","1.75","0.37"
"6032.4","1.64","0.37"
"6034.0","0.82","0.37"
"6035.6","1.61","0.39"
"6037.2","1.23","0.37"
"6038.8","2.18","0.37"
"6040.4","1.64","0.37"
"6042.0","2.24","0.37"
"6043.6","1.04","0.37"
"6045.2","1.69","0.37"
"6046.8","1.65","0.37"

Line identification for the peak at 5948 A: [O III]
